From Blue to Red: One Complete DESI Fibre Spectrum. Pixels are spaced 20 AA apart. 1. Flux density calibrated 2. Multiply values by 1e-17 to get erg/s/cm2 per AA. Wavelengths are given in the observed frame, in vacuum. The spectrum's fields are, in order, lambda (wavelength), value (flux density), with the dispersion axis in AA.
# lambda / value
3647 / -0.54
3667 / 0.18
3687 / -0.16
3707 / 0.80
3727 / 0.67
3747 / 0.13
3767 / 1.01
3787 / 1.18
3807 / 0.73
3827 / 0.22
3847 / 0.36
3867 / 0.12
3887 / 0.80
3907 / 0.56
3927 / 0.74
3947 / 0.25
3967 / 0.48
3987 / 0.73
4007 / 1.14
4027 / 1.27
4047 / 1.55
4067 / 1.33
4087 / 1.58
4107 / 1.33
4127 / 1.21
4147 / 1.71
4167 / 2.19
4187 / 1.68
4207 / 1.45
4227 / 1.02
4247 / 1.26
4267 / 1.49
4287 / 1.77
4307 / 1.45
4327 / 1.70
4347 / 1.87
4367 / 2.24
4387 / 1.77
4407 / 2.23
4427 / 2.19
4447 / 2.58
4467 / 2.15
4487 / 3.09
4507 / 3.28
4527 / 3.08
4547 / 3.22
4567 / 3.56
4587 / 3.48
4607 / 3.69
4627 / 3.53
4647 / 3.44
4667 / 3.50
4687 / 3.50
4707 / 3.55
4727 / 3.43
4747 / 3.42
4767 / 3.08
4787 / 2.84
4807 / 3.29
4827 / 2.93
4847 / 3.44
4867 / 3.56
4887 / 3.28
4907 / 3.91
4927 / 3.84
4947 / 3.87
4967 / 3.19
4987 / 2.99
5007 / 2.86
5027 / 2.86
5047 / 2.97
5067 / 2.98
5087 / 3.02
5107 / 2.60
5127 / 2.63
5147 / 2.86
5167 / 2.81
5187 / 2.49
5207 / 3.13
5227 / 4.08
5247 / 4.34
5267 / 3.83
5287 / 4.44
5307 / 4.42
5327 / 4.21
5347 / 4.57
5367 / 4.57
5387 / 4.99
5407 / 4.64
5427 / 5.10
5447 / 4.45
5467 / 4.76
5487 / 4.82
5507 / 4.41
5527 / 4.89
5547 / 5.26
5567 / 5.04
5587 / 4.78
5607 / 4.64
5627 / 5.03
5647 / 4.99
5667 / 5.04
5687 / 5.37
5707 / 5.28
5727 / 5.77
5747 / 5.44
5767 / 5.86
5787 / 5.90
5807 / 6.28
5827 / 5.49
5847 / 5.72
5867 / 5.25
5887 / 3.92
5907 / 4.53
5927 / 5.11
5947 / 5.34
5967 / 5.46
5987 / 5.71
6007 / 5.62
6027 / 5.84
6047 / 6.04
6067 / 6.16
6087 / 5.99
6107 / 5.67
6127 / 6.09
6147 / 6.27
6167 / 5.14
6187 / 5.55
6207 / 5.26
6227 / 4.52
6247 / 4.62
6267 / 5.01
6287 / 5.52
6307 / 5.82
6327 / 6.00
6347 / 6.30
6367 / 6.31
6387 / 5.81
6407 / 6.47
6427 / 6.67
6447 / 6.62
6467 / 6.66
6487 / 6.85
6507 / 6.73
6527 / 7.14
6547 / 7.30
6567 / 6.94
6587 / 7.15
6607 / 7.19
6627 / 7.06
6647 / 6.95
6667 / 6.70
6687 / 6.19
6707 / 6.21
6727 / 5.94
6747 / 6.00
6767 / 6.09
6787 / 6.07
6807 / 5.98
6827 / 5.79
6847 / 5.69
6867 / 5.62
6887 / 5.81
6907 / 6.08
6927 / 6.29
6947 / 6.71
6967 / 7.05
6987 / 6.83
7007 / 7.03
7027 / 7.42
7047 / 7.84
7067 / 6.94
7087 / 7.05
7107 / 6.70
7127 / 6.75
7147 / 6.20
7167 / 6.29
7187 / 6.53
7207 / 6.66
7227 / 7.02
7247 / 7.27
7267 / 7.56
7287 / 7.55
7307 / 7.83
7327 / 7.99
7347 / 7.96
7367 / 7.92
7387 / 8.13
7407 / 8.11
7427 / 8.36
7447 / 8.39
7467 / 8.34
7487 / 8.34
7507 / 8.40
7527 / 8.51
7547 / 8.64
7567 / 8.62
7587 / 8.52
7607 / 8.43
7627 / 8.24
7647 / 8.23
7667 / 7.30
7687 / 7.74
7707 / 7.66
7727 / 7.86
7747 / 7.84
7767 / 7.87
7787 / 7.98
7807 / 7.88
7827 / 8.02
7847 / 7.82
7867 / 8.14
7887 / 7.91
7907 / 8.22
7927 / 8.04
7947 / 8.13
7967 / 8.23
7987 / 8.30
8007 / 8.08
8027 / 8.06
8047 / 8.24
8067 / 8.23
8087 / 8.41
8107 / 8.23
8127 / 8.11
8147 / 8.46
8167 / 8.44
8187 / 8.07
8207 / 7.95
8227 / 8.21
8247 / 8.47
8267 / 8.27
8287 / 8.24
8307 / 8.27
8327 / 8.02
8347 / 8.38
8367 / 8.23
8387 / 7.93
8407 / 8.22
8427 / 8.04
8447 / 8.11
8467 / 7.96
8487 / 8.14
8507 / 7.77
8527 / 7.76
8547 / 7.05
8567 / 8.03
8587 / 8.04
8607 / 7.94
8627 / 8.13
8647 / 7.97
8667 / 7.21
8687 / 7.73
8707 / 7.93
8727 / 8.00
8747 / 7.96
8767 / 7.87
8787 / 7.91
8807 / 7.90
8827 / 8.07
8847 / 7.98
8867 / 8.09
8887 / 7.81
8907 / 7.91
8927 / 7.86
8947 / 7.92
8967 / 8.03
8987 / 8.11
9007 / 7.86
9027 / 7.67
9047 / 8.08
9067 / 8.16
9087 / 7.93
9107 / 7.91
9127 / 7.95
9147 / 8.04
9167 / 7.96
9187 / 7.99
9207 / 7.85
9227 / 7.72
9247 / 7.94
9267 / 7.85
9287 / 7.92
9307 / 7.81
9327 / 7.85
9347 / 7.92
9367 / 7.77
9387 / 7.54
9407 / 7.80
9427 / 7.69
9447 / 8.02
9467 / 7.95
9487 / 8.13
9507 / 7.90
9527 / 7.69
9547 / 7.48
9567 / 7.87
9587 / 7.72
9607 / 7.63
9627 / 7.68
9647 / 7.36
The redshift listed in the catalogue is 0.000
